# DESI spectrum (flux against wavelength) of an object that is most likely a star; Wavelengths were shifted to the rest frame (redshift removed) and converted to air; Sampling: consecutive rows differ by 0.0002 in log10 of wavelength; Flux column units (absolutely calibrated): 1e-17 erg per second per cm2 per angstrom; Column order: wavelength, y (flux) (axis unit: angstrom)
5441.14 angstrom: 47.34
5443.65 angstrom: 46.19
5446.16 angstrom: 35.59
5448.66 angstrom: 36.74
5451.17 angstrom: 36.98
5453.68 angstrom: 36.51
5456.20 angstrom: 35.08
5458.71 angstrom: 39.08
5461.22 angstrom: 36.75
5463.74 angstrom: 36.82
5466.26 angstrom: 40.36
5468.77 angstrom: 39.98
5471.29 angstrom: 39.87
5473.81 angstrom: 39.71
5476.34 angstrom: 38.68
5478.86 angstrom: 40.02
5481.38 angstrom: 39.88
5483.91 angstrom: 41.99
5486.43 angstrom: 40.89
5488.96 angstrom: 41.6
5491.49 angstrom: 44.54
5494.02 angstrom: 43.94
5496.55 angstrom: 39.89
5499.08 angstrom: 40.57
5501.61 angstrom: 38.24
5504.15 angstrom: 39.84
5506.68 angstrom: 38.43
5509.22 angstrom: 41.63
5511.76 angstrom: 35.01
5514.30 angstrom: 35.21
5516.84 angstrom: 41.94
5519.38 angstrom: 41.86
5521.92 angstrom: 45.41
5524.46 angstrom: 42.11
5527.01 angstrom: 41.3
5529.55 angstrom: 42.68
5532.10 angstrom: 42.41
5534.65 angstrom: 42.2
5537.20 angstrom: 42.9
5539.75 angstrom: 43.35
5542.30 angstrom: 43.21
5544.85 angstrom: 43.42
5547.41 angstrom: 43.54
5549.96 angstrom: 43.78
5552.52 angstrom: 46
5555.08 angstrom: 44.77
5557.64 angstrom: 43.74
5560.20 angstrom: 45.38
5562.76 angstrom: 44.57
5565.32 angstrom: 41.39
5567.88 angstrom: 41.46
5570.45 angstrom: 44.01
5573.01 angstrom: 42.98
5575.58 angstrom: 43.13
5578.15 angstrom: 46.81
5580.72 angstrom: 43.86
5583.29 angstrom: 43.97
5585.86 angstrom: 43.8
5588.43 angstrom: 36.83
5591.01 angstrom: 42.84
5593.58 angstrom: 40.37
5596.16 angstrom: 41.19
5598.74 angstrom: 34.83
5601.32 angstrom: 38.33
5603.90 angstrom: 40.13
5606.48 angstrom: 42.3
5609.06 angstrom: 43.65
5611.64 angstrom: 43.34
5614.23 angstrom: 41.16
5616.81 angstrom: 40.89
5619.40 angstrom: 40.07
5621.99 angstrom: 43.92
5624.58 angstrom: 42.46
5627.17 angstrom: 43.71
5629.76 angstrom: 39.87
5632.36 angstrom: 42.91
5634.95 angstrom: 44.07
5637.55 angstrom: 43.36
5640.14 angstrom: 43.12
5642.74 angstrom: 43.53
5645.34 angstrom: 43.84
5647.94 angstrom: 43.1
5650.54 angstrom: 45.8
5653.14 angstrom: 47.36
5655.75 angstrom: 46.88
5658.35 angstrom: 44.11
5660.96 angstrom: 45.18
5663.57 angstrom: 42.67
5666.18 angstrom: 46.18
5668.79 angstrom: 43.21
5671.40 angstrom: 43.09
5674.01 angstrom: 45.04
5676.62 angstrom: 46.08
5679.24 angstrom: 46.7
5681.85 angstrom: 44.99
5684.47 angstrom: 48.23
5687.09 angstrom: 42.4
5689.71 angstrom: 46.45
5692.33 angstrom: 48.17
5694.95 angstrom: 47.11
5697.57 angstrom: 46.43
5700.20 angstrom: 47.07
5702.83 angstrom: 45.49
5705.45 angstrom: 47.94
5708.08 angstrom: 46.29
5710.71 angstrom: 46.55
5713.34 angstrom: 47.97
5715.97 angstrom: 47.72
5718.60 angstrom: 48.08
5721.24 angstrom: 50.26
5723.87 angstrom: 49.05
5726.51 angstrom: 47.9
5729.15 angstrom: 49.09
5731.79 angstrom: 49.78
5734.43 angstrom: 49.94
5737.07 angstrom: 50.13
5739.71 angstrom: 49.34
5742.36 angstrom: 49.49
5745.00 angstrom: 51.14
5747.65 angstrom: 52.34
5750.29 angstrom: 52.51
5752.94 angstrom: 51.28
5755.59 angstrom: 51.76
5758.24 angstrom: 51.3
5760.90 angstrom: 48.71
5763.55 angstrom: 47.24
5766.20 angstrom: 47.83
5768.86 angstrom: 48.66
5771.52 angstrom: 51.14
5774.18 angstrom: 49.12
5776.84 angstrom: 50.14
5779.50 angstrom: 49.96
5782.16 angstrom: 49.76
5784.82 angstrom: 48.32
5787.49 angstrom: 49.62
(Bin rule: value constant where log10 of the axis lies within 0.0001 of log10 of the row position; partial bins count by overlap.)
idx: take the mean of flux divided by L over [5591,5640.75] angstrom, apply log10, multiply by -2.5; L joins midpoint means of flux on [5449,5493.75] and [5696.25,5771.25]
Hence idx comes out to 0.08 mag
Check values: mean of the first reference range 39.4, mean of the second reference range 49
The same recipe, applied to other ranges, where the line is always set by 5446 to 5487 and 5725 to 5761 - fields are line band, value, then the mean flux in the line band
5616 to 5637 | 0.08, 42.3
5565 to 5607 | 0.05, 41.7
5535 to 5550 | -0.04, 43.3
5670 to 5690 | 0.06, 45.3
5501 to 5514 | 0.05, 38.4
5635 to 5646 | 0.06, 43.5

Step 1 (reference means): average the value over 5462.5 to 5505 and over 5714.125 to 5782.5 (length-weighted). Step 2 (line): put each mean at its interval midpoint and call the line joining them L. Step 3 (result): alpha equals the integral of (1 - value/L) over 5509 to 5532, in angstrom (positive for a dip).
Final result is 0.5 angstrom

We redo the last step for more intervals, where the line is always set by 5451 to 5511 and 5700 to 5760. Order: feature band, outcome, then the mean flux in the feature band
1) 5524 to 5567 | -1.23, 43.3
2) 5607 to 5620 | 0.82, 42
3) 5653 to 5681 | 1.07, 45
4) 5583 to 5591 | 0.42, 41.4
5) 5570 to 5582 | -0.24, 44.2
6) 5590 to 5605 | 1.56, 39.5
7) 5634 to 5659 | 0.82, 44.5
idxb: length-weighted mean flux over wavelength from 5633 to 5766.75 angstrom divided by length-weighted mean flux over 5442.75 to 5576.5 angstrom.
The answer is 1.1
